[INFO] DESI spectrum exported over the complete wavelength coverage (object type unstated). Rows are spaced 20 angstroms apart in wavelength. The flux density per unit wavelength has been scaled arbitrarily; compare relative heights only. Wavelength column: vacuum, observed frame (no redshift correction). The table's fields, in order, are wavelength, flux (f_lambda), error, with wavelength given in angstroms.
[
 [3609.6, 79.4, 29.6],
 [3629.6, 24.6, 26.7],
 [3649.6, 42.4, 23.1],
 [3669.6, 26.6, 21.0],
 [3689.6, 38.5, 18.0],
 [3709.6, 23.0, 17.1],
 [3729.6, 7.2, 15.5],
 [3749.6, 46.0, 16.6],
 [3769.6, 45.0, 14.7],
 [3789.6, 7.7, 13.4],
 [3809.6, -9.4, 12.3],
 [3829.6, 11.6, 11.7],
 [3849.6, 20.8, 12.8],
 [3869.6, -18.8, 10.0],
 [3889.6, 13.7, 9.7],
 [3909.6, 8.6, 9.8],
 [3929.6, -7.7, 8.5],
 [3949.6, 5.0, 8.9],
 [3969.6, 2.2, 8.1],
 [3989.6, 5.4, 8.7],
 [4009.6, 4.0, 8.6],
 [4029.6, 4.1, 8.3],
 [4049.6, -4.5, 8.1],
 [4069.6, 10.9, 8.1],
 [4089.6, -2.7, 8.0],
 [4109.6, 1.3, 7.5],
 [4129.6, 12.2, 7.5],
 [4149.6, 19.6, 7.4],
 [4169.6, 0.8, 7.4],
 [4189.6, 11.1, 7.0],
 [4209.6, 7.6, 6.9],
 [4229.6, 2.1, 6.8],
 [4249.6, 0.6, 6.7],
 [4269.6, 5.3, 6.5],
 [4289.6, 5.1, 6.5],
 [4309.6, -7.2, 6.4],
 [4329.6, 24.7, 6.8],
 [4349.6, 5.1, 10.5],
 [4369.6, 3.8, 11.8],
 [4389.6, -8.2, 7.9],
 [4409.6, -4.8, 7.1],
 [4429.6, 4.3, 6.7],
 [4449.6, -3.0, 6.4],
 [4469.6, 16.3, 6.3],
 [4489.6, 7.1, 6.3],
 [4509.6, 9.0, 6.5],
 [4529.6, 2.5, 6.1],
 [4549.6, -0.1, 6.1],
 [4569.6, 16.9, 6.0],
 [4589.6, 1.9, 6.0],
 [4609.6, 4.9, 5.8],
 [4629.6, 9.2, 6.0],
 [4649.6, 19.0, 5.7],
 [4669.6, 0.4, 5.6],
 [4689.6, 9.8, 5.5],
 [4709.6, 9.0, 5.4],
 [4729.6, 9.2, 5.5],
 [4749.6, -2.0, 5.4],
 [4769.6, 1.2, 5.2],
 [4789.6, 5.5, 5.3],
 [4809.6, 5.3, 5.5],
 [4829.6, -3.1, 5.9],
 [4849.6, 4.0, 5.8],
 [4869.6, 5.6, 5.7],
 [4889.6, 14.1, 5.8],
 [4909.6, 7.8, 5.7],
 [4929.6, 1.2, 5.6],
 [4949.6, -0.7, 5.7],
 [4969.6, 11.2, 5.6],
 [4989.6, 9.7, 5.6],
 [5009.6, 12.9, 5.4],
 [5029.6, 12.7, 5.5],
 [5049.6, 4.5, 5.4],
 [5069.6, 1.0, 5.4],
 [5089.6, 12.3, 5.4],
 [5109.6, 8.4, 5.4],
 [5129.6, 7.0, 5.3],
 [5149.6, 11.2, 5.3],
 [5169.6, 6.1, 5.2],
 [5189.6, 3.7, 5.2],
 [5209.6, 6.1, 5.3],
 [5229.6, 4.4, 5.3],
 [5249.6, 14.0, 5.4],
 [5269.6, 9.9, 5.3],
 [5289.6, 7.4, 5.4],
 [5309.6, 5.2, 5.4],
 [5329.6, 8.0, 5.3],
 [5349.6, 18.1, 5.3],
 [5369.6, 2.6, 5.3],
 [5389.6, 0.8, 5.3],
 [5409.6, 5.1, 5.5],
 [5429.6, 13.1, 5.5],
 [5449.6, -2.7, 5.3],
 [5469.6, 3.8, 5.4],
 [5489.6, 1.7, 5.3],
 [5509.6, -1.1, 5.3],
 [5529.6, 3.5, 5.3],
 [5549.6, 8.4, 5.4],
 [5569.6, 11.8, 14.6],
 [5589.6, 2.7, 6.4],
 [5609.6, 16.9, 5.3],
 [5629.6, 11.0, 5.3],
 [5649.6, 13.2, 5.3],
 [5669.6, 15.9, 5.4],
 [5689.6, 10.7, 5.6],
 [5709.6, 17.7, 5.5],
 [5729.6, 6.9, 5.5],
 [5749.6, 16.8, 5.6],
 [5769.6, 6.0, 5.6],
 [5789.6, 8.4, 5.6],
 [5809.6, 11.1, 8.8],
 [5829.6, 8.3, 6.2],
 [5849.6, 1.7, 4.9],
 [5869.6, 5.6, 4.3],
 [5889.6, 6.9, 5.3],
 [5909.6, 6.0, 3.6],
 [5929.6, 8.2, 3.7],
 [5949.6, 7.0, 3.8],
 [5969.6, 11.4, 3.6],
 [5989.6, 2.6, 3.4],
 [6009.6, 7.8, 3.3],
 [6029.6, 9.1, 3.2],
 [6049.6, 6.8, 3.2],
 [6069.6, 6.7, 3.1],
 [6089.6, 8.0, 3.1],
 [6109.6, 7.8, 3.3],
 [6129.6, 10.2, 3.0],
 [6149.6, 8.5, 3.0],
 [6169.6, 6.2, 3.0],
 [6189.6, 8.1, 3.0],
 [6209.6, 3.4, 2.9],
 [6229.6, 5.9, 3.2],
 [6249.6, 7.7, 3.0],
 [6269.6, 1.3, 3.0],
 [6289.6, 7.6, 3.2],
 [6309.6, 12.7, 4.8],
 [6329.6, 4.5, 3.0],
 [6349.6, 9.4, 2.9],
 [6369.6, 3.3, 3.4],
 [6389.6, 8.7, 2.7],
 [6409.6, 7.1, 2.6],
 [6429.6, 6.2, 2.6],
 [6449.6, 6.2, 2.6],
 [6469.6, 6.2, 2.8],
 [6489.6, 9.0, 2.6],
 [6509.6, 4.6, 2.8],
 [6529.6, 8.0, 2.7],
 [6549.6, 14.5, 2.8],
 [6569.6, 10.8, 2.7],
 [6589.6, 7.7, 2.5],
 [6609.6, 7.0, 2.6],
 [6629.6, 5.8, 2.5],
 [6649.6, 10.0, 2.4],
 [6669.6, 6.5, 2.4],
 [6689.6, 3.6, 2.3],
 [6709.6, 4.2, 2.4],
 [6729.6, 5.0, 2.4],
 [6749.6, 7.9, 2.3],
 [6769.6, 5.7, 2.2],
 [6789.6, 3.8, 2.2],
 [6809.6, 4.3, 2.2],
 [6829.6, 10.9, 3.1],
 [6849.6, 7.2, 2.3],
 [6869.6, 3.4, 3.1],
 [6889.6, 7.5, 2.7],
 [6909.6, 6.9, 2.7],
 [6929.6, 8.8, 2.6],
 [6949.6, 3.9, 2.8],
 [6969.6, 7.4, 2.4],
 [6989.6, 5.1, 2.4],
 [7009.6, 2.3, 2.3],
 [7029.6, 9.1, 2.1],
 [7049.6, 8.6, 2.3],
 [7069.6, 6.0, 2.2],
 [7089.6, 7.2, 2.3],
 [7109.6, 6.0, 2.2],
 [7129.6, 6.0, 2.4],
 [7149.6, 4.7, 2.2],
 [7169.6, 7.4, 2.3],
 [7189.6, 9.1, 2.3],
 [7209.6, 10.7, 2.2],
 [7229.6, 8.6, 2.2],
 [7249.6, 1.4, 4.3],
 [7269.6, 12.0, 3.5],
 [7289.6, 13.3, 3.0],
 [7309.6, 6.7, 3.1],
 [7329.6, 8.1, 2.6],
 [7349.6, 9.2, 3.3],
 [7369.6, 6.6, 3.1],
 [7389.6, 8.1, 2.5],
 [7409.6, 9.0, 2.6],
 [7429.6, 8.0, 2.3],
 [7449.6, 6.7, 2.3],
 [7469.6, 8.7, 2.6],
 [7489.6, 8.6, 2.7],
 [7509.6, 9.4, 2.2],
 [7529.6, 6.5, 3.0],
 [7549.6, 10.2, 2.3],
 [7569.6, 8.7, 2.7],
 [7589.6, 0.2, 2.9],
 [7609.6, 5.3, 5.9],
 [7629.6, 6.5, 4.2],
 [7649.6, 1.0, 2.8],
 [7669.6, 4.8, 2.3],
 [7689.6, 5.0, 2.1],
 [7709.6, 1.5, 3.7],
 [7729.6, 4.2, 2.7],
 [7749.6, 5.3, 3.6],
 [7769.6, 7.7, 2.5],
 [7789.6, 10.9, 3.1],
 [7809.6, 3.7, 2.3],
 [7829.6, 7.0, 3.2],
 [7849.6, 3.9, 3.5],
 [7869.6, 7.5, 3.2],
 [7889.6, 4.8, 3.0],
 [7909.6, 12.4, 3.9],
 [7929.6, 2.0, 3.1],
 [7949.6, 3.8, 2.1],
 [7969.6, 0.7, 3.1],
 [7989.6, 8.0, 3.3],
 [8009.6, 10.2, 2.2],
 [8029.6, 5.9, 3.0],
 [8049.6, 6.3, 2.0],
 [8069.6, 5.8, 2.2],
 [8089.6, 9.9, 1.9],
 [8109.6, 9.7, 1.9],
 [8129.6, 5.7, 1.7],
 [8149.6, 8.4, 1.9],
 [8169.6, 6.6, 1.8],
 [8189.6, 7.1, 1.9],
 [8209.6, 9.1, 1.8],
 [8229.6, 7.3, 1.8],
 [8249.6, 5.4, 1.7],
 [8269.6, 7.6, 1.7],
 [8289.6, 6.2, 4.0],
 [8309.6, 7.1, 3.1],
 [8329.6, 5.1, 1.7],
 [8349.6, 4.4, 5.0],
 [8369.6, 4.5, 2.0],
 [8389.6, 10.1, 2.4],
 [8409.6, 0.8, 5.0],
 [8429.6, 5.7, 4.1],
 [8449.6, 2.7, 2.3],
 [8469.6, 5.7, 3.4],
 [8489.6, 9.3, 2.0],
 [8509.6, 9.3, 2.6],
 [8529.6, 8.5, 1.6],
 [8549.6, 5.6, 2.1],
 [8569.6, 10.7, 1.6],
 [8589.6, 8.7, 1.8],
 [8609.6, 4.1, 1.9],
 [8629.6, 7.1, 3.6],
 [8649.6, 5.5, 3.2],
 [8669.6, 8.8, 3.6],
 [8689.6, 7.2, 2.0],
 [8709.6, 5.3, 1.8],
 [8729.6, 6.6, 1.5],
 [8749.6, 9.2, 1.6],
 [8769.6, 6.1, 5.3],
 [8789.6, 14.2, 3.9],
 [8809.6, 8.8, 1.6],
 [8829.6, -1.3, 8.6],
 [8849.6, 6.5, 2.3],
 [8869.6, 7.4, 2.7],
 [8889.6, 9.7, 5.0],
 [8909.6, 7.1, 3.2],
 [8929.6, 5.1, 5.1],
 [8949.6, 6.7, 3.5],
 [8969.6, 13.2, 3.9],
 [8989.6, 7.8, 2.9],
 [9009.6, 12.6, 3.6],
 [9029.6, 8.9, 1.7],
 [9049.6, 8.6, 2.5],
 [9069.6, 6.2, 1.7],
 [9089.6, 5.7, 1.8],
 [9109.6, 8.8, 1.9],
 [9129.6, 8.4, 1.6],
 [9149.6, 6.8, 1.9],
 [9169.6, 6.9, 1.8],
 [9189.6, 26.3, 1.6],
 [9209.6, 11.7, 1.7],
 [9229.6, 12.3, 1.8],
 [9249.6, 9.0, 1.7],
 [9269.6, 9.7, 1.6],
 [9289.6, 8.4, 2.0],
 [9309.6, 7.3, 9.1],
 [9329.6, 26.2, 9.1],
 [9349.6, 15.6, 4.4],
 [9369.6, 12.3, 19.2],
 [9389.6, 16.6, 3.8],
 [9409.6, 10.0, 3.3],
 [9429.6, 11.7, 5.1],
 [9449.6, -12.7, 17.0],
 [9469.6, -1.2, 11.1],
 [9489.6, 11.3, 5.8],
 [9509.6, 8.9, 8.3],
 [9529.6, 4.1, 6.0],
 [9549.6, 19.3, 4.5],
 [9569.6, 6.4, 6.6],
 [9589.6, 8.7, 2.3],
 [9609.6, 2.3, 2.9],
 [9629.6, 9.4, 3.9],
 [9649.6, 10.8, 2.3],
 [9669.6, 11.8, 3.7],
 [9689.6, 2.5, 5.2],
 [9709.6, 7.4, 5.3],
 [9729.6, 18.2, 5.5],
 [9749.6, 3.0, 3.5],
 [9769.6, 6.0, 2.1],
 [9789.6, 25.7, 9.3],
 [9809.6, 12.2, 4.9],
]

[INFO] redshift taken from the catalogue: 1.47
